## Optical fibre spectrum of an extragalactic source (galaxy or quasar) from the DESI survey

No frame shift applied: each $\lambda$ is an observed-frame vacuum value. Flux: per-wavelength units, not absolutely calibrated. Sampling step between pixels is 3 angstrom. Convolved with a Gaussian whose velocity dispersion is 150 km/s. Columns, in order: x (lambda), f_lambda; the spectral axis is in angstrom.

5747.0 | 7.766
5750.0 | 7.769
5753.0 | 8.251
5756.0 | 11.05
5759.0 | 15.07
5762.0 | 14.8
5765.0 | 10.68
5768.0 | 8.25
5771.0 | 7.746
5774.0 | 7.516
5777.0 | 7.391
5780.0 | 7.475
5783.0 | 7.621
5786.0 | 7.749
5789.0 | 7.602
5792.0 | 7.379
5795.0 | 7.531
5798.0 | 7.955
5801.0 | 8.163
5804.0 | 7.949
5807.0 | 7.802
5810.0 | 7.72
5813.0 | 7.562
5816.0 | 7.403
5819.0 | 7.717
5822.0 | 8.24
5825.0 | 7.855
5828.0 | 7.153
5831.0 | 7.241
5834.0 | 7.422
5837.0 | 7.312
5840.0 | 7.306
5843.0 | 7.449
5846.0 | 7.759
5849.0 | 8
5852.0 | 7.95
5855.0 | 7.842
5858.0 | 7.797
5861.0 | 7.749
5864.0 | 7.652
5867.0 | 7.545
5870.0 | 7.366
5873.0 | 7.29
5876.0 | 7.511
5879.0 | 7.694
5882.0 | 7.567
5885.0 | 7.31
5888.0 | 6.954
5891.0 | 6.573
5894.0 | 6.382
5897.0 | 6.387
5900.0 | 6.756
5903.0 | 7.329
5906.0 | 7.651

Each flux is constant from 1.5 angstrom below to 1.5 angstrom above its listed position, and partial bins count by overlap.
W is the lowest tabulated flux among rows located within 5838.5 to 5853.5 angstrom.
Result 7.306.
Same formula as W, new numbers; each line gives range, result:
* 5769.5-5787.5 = 7.391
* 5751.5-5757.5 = 8.251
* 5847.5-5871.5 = 7.366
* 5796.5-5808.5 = 7.802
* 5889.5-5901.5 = 6.382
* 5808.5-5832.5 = 7.153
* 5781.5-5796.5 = 7.379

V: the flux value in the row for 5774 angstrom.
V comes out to 7.516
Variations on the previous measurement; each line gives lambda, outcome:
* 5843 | 7.449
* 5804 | 7.949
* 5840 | 7.306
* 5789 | 7.602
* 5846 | 7.759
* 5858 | 7.797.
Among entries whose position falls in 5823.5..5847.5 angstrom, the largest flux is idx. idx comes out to 7.855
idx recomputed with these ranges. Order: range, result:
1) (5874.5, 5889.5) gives 7.694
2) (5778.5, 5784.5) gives 7.621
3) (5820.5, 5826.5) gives 8.24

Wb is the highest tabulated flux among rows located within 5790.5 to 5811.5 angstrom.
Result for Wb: 8.163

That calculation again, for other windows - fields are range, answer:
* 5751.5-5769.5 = 15.07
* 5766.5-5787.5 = 8.25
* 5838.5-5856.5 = 8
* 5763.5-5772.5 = 10.68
